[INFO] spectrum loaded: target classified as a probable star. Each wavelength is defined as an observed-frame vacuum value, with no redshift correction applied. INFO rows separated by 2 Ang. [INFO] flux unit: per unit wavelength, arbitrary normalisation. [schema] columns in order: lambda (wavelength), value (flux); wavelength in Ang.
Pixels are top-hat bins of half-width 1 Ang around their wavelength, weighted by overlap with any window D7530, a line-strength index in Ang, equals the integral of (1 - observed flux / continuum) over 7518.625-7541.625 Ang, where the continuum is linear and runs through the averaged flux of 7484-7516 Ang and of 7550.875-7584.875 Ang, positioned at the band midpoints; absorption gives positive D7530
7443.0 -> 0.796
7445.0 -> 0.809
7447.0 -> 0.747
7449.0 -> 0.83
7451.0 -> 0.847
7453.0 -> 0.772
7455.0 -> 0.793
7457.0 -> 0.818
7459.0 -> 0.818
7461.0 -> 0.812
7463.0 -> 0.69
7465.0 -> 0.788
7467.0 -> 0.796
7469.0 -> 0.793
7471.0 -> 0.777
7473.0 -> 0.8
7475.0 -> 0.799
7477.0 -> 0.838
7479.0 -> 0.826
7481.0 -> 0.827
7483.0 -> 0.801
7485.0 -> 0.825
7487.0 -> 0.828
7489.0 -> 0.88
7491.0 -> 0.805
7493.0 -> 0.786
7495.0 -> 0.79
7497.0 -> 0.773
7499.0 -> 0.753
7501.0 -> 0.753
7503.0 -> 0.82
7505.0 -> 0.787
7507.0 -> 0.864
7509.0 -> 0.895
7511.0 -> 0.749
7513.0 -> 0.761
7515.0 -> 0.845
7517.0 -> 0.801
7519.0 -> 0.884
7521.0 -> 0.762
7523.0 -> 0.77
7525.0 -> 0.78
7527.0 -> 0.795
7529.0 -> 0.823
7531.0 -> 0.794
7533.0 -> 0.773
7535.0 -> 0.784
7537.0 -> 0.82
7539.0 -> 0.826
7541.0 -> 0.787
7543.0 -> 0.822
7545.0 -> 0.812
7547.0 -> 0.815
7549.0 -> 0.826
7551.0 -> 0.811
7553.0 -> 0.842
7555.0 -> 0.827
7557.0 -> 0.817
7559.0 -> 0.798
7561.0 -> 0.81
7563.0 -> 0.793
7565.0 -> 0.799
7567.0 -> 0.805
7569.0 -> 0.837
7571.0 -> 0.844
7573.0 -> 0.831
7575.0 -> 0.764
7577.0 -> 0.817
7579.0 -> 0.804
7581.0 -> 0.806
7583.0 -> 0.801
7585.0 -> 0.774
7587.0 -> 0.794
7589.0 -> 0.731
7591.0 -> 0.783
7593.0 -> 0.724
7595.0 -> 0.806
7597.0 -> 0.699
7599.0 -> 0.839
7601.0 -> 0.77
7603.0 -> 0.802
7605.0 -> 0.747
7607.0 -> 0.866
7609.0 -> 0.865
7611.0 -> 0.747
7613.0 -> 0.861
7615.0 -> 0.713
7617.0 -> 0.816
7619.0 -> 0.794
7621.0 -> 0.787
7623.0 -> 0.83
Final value 0.3 Ang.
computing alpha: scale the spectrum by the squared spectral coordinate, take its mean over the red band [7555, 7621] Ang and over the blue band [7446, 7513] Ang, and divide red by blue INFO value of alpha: 1.0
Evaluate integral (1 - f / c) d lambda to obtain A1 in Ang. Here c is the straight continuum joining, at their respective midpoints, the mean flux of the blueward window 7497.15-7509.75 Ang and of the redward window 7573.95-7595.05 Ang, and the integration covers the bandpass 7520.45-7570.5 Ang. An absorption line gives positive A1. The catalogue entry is -0.8 Ang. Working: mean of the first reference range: 0.808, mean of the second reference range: 0.781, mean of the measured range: 0.806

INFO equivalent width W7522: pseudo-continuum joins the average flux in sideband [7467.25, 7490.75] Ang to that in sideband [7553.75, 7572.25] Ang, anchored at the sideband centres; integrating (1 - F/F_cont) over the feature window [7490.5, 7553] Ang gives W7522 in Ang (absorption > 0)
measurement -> 1.0 Ang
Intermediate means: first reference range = 0.817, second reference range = 0.815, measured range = 0.803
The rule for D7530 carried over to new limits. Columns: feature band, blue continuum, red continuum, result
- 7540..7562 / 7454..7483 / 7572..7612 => -0.7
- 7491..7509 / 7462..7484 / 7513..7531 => 0.1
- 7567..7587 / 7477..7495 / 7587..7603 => -0.8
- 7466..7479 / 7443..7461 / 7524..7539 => 0.0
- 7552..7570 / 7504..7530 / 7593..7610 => -0.3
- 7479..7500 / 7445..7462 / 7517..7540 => -0.1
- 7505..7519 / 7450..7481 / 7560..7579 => -0.3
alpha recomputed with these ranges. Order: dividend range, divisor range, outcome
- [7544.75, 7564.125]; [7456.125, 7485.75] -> 1.04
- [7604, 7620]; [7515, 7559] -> 1.01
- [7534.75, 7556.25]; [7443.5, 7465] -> 1.05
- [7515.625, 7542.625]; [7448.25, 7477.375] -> 1.02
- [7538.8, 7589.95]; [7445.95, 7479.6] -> 1.04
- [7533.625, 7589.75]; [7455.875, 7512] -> 1.03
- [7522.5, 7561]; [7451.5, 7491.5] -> 1.02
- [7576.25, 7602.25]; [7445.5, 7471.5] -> 1.02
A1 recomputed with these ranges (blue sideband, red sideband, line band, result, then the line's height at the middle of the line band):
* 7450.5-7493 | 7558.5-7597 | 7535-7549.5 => -0.28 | 0.797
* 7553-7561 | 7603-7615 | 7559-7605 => 1.18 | 0.812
